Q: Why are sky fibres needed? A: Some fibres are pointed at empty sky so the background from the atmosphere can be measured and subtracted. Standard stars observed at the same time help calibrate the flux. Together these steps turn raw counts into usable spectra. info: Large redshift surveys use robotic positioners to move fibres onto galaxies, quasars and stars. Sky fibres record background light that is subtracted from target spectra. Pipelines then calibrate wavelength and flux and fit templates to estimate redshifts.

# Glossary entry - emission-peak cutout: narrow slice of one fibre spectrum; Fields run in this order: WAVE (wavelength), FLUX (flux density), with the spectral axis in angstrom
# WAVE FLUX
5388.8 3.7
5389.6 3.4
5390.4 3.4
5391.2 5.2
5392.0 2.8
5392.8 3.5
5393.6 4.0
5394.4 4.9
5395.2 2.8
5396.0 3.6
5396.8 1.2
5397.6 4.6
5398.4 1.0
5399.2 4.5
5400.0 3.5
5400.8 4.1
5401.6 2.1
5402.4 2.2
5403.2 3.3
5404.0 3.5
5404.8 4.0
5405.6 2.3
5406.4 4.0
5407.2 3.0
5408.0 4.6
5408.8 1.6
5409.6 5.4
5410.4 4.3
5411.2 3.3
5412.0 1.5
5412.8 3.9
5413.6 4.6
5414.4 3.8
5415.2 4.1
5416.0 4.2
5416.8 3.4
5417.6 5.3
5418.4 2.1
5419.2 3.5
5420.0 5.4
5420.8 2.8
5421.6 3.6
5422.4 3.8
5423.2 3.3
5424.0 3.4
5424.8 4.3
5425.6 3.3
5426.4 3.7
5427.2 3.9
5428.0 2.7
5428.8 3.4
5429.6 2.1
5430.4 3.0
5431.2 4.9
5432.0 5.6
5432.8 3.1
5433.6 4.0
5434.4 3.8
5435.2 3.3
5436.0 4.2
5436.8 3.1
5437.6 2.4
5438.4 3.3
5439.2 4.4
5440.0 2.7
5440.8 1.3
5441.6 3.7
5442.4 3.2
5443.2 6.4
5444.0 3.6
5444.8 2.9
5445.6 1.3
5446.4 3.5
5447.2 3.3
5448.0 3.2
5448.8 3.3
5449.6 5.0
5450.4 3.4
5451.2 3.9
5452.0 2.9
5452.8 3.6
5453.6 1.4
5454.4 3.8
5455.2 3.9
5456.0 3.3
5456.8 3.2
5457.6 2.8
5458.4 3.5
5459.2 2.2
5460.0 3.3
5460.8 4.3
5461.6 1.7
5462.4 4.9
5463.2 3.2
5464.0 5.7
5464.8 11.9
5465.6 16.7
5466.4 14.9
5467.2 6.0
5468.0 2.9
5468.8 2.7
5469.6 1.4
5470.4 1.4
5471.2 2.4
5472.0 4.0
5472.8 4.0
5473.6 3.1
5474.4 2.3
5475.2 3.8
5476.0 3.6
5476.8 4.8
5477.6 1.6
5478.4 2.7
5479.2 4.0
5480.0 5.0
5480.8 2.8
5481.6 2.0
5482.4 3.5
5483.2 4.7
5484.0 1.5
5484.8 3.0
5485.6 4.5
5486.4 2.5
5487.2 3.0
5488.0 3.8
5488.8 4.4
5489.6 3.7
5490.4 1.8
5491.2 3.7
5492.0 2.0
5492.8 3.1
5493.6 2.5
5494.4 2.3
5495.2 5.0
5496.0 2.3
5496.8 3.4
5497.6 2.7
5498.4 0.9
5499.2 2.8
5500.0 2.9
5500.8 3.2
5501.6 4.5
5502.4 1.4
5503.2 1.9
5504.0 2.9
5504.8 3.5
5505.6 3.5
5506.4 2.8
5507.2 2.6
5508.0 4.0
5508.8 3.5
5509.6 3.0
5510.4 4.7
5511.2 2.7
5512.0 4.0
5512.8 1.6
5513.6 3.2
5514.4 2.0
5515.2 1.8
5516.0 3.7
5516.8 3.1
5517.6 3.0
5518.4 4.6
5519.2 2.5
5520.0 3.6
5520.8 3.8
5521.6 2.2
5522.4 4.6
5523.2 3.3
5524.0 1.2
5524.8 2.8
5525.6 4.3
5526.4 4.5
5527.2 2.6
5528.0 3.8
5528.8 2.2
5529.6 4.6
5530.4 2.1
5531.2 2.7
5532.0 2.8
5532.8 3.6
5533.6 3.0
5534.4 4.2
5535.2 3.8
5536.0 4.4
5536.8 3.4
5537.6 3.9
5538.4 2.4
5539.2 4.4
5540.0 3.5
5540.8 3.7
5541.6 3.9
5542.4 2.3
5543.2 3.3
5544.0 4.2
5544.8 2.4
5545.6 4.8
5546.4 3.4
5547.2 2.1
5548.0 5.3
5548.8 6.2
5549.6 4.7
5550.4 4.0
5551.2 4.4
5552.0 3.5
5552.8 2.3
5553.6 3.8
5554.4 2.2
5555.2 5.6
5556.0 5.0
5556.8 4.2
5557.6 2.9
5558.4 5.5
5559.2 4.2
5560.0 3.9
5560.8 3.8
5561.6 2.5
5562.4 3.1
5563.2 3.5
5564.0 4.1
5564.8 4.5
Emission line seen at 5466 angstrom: H-beta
